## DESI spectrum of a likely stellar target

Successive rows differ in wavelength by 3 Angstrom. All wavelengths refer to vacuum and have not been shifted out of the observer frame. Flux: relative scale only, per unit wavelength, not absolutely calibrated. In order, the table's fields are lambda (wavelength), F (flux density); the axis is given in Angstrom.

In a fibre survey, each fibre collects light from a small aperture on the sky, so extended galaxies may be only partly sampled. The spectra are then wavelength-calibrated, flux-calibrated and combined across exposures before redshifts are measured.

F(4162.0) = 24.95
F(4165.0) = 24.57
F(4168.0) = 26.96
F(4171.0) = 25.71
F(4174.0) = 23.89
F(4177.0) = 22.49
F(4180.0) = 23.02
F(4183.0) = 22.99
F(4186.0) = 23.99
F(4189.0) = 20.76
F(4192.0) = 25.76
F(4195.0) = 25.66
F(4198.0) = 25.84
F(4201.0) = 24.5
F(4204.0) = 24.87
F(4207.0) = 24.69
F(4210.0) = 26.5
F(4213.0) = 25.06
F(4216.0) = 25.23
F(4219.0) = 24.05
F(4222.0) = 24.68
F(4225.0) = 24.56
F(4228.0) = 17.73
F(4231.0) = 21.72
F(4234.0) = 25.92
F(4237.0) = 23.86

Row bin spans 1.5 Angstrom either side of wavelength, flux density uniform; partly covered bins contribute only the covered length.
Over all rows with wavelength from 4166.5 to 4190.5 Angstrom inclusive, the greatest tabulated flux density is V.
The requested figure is 26.96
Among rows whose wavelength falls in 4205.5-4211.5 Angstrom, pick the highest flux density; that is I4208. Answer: 26.5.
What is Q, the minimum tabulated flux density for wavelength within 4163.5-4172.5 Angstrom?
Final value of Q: 24.57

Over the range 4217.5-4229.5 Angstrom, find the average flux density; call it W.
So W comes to 22.8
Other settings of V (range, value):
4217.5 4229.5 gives 24.68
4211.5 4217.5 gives 25.23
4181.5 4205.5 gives 25.84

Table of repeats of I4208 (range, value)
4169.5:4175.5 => 25.71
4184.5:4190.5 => 23.99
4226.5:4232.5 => 21.72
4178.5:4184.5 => 23.02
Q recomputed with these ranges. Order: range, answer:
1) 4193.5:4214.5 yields 24.5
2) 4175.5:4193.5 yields 20.76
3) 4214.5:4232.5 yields 17.73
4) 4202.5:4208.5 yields 24.69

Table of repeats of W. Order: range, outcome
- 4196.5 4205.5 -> 25.1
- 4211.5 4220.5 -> 24.8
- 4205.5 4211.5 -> 25.6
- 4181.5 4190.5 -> 22.6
